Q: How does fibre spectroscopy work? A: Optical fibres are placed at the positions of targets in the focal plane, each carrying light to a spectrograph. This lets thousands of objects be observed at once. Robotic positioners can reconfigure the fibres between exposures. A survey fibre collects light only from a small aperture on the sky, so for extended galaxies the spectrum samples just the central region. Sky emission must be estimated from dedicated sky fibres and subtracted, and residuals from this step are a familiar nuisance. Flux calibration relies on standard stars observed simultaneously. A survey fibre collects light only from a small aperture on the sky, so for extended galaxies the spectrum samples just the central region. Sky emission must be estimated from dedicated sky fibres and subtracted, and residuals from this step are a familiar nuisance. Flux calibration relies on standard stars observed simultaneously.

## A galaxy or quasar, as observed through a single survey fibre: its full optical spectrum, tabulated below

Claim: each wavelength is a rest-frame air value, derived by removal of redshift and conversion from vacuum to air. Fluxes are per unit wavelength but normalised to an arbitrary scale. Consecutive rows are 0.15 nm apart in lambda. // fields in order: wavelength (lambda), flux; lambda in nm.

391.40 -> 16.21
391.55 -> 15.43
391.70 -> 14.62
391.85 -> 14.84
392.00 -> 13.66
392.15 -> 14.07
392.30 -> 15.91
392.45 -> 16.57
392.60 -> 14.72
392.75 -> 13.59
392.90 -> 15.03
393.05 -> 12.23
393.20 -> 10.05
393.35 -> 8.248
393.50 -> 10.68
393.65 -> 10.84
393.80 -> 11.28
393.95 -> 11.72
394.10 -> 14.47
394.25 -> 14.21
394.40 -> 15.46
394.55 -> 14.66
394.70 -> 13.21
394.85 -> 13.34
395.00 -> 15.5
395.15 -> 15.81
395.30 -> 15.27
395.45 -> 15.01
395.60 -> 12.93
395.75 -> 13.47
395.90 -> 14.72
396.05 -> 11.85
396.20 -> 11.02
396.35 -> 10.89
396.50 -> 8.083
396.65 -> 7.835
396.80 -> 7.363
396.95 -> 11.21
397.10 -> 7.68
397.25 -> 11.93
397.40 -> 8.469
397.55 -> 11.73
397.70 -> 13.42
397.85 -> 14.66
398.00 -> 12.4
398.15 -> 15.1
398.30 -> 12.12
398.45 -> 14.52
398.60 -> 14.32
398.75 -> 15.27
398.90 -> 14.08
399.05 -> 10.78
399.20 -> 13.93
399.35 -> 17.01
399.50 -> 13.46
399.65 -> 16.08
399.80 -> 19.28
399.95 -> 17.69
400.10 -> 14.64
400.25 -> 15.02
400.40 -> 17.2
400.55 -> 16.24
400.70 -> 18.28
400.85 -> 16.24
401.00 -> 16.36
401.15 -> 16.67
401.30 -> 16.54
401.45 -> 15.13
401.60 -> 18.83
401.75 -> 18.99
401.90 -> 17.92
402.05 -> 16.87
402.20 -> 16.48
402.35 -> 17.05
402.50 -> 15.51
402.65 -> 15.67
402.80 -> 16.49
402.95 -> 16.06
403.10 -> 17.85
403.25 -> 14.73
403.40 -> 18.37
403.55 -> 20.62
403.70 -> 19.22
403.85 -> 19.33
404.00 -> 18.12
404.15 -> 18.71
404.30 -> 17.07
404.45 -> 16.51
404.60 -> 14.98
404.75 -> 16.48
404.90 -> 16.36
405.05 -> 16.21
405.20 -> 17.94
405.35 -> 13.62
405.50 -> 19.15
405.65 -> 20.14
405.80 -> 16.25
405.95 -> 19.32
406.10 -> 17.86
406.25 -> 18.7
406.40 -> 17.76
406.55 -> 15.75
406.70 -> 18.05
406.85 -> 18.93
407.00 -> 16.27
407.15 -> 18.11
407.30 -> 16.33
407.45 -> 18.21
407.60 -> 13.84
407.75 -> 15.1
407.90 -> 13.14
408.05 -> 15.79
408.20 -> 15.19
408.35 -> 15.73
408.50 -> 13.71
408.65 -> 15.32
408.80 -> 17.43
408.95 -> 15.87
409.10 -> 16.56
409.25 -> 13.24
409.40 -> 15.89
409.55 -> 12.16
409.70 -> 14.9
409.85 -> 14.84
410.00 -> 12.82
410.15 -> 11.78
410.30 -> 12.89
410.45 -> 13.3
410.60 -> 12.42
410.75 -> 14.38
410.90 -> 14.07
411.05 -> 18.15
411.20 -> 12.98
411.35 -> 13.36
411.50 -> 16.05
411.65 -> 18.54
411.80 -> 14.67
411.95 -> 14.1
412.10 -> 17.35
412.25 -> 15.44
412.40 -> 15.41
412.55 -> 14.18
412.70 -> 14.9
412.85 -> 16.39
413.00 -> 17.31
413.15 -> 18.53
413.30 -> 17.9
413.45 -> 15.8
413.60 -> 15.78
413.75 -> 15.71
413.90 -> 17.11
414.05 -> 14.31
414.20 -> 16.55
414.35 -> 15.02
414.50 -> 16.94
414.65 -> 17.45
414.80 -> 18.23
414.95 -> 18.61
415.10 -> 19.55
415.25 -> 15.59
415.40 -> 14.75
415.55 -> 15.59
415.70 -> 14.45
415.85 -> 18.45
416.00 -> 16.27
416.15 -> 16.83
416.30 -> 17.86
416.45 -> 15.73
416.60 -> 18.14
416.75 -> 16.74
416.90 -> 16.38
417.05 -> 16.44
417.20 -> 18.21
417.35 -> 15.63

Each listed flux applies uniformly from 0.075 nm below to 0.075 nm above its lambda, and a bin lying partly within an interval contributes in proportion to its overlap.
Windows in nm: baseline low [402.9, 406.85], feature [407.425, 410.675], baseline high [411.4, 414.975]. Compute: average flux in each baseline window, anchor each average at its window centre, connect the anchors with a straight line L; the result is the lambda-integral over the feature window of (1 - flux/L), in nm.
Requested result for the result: 0.47 nm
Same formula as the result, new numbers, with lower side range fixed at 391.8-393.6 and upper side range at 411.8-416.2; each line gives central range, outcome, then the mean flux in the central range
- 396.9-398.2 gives 0.20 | 11.8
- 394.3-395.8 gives -0.10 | 14.5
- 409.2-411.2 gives 0.24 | 13.9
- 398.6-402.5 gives -0.49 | 16.2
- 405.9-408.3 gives -0.22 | 16.7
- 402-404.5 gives -0.43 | 17.3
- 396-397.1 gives 0.34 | 9.56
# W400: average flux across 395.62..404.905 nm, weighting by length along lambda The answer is 15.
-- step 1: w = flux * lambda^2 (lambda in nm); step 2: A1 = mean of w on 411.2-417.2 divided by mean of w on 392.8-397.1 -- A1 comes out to 1.46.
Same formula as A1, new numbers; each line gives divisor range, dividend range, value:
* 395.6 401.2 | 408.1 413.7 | 1.19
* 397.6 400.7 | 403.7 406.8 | 1.21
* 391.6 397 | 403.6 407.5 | 1.44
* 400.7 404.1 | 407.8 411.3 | 0.87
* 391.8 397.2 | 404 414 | 1.35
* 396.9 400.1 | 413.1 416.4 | 1.33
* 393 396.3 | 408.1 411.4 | 1.20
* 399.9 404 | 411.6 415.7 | 1.01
